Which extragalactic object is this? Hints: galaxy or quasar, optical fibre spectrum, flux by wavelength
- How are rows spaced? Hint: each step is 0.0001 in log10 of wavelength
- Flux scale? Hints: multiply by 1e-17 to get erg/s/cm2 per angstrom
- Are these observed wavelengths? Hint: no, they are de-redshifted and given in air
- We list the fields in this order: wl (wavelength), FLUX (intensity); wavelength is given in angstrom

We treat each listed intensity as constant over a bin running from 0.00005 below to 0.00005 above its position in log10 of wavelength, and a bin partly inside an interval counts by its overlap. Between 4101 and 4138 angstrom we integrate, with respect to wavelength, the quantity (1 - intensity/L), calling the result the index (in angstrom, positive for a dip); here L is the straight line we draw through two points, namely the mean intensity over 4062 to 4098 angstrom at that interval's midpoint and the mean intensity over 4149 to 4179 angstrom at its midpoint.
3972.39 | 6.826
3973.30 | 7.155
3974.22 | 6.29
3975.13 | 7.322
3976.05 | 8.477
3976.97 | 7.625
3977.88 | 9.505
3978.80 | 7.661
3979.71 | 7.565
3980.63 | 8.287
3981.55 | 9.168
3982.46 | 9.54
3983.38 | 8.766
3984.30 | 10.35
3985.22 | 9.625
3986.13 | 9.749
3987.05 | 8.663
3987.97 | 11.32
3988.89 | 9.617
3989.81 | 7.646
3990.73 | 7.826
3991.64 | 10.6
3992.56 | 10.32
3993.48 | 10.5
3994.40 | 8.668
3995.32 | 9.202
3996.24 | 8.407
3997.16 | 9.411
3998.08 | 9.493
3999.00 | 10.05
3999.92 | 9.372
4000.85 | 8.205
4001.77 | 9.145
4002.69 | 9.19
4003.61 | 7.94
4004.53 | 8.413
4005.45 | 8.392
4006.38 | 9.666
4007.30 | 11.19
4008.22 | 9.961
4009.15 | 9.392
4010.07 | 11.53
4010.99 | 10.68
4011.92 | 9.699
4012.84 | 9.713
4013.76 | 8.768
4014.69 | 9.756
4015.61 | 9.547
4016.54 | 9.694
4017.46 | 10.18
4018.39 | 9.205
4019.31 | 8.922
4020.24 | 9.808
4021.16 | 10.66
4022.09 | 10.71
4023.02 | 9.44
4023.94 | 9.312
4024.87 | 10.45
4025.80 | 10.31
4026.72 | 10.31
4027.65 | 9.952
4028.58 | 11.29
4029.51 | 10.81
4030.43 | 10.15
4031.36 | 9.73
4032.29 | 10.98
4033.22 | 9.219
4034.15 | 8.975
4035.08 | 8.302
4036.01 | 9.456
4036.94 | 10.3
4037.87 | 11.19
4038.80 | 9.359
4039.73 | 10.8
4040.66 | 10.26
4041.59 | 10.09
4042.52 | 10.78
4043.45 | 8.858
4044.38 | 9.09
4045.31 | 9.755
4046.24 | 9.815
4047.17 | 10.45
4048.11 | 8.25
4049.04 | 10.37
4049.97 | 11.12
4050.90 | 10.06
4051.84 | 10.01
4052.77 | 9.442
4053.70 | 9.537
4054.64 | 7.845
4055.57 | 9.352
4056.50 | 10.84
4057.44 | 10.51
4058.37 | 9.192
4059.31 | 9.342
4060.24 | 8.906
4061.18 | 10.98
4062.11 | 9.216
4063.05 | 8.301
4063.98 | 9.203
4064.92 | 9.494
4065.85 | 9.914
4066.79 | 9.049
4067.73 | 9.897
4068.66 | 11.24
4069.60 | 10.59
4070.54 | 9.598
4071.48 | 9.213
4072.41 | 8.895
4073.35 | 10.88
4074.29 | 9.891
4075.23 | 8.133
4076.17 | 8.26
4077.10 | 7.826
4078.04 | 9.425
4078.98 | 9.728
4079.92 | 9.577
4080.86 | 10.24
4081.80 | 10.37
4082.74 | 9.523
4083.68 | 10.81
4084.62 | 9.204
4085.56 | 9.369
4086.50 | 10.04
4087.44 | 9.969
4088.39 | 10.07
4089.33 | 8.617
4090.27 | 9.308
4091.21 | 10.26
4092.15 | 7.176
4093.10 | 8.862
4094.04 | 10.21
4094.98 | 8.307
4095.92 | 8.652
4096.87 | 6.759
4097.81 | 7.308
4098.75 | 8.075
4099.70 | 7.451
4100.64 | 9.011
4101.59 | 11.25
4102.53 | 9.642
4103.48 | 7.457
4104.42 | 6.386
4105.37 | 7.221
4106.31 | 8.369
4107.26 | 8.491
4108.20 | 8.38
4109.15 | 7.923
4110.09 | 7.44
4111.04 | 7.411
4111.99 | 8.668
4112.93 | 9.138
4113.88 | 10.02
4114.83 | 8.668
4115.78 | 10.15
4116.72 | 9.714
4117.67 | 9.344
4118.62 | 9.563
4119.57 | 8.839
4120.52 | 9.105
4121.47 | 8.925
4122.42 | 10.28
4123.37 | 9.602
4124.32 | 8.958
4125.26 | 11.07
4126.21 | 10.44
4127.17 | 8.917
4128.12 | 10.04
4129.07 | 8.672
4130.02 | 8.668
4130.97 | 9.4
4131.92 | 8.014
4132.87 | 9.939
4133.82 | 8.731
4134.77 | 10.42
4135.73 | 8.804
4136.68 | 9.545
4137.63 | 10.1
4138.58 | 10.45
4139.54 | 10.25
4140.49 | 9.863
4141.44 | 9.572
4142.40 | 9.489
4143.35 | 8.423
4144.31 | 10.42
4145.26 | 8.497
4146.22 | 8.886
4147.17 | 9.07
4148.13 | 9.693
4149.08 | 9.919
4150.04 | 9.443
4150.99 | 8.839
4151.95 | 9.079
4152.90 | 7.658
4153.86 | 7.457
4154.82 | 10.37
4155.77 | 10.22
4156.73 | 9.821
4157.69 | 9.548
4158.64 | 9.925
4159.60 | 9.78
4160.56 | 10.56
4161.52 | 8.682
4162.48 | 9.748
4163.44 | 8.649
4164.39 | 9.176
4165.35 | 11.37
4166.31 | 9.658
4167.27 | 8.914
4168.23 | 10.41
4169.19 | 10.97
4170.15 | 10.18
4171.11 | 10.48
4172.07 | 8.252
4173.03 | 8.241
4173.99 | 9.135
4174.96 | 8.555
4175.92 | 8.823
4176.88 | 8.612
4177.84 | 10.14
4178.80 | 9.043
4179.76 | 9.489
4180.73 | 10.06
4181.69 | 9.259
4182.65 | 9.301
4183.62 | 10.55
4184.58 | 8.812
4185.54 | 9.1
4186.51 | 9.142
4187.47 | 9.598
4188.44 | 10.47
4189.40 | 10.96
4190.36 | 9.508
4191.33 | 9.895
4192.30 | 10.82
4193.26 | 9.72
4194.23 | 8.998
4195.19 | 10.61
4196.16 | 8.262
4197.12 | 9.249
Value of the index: 1.2 angstrom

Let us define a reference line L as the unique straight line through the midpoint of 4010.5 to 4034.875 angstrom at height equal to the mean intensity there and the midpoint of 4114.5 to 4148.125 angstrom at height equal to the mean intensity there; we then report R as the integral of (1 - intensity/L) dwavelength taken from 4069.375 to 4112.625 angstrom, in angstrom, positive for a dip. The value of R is 3.2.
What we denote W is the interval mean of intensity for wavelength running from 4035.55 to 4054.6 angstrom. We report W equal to 9.9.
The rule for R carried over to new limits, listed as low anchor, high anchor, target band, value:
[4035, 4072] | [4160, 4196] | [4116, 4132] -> 0.4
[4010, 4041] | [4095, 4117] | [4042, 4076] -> -1.3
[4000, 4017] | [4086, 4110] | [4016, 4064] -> -3.5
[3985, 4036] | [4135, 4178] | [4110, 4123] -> 0.5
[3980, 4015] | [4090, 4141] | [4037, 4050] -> -1.0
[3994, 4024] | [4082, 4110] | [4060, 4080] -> -1.1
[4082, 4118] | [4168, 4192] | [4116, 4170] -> -1.7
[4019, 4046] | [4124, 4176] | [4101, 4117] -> 1.7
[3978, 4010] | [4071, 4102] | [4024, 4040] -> -1.5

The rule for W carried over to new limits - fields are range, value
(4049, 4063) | 9.72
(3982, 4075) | 9.7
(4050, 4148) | 9.26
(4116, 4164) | 9.43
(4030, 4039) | 9.77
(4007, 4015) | 10.1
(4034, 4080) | 9.64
